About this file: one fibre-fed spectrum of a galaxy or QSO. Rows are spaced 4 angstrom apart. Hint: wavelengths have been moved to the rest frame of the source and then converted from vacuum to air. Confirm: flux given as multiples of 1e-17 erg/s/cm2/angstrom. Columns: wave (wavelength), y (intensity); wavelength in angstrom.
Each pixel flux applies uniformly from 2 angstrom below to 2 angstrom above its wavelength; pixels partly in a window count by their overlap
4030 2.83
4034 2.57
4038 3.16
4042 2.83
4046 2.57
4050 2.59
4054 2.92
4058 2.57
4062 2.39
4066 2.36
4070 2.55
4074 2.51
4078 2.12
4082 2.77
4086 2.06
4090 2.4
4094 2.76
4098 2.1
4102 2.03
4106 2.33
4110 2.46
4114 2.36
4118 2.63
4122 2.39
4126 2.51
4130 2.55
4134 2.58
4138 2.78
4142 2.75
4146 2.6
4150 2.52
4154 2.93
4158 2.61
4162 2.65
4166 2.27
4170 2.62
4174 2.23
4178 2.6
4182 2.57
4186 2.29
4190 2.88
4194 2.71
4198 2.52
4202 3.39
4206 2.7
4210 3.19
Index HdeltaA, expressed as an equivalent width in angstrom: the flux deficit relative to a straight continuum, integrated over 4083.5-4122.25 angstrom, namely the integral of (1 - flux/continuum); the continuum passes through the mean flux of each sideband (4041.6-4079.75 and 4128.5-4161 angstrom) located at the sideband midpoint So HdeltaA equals 3.6 angstrom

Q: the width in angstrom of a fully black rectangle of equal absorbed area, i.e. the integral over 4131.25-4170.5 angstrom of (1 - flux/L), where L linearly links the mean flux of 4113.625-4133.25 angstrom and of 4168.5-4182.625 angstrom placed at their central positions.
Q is -2.1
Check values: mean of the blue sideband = 2.5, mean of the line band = 2.63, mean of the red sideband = 2.49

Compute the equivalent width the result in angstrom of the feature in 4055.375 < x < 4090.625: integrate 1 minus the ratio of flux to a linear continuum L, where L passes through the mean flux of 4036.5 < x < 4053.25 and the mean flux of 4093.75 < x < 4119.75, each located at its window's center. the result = 2.3 angstrom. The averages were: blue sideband 2.79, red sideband 2.35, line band 2.42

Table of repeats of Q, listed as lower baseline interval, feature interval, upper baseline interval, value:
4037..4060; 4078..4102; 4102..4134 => 1.9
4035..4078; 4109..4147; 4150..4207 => 1.0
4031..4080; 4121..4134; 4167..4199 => 0.3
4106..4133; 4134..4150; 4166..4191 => -1.2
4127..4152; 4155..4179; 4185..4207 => 1.6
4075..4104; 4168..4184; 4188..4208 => 1.4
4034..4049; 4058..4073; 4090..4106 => 0.8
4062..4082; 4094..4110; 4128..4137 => 1.5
